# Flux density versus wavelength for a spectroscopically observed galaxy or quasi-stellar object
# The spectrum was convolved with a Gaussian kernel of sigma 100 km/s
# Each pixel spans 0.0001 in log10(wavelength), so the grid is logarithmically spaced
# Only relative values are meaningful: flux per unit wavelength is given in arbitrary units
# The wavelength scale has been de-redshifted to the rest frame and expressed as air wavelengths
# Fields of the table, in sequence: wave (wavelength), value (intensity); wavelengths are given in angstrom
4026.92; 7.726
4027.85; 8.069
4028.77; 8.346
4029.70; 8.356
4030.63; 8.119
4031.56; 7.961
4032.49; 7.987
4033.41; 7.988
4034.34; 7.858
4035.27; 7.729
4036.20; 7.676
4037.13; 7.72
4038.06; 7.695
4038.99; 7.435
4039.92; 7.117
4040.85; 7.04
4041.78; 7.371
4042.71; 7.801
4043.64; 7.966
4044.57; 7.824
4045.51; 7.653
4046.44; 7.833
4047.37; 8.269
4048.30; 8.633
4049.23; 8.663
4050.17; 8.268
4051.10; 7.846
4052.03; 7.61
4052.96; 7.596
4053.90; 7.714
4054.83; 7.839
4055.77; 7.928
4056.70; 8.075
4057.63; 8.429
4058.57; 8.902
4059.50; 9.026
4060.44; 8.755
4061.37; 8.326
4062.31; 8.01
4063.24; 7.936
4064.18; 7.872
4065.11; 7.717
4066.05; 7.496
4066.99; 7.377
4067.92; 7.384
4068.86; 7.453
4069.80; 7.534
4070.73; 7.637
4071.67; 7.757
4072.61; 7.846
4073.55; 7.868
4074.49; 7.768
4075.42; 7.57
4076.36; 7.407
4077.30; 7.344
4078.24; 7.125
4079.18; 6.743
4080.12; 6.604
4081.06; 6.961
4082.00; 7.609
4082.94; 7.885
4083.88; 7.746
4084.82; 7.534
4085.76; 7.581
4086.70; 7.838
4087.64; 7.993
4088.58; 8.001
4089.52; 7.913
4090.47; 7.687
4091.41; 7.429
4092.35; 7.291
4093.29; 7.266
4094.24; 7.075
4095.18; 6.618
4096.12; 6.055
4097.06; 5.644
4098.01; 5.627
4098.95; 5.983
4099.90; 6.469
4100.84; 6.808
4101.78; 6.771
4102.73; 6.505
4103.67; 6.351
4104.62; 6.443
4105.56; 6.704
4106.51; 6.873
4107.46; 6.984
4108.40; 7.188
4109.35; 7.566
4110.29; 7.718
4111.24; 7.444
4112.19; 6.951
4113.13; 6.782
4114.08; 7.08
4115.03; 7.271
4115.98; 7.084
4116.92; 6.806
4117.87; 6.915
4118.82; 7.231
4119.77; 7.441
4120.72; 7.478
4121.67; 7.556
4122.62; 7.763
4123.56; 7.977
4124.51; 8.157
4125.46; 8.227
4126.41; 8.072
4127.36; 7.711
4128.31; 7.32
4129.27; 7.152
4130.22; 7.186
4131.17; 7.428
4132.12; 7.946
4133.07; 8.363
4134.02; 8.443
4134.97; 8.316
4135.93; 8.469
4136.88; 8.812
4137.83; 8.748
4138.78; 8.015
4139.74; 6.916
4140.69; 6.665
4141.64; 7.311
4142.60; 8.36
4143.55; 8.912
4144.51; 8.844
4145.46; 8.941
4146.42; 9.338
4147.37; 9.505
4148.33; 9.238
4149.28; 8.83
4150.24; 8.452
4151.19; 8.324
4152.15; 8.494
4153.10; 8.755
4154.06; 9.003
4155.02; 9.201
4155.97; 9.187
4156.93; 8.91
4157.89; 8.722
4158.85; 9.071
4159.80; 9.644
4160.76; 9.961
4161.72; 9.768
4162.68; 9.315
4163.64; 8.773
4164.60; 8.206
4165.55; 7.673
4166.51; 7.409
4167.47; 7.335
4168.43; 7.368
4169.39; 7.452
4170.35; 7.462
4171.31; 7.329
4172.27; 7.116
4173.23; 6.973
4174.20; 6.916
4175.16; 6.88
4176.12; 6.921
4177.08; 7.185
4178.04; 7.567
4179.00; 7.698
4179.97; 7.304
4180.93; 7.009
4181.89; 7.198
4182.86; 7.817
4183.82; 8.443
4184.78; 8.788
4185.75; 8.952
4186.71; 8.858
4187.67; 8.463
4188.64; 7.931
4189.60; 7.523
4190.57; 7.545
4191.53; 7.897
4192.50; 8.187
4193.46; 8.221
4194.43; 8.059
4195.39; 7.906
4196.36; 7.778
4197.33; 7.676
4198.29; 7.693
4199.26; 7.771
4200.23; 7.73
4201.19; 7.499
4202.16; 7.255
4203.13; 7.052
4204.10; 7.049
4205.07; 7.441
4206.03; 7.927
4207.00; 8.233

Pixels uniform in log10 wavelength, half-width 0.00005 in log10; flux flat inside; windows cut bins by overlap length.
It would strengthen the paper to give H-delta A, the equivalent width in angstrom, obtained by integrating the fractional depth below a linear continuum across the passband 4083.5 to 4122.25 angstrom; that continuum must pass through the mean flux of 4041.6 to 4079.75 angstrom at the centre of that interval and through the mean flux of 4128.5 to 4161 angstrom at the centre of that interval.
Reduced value 5.3 angstrom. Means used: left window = 7.86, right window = 8.49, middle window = 7.07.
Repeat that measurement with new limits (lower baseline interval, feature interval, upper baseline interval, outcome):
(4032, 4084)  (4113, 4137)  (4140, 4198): 1.09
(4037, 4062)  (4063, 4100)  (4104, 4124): 1.34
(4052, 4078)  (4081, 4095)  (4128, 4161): 0.79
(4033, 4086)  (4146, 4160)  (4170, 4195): -2.26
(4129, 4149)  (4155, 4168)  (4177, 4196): -1.08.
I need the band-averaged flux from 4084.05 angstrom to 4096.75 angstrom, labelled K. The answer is 7.4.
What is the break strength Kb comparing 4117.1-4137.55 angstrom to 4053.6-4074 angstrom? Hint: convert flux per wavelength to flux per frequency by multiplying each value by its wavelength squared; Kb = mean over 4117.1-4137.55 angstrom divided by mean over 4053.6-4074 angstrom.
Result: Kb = 1.01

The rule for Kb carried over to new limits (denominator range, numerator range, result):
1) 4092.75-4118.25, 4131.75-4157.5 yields 1.28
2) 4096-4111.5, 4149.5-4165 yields 1.38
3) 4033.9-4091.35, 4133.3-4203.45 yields 1.10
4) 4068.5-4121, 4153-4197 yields 1.17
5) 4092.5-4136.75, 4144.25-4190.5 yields 1.17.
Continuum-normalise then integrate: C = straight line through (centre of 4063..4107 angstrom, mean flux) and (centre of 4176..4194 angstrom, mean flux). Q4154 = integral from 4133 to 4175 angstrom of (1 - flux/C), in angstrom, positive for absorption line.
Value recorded -3.8 angstrom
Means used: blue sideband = 7.21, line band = 8.37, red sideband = 7.89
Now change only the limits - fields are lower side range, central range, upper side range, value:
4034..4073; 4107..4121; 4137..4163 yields 2.0 angstrom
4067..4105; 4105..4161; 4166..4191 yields -4.7 angstrom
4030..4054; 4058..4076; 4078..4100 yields -1.1 angstrom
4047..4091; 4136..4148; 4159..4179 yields -0.8 angstrom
